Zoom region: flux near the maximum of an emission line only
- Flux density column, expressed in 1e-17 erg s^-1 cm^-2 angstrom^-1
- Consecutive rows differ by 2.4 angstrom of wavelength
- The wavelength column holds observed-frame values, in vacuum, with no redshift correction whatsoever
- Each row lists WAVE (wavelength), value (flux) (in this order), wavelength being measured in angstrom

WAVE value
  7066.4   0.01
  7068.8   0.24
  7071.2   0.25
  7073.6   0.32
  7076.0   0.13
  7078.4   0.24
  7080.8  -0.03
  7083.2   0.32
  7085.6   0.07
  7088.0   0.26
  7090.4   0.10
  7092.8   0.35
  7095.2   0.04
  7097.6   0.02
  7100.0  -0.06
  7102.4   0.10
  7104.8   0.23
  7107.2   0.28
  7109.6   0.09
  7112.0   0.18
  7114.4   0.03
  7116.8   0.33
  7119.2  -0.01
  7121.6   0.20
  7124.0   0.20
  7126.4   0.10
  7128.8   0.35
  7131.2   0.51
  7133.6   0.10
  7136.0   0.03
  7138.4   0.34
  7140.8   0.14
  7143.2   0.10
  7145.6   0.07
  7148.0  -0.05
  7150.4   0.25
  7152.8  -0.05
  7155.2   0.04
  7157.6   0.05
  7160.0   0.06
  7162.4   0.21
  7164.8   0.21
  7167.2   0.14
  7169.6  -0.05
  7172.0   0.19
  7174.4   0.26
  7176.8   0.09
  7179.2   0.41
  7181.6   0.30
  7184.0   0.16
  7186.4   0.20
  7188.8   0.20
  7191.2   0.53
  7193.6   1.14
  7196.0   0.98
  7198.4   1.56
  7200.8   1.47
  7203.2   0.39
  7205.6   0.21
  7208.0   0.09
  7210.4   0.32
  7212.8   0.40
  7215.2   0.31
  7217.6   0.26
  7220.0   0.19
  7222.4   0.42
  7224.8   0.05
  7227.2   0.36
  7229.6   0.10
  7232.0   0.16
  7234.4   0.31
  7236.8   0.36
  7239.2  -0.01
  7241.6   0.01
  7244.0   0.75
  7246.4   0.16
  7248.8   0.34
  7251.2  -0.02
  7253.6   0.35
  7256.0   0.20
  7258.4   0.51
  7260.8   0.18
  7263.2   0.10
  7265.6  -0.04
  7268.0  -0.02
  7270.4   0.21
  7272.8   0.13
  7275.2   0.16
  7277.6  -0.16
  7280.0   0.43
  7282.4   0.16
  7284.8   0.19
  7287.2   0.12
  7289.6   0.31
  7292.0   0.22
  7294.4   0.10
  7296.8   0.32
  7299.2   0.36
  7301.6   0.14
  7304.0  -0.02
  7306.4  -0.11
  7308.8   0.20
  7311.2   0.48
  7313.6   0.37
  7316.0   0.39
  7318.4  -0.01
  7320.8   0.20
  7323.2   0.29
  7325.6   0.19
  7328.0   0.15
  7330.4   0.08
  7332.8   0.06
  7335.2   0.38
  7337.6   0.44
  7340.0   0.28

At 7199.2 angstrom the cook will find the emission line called [O II]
